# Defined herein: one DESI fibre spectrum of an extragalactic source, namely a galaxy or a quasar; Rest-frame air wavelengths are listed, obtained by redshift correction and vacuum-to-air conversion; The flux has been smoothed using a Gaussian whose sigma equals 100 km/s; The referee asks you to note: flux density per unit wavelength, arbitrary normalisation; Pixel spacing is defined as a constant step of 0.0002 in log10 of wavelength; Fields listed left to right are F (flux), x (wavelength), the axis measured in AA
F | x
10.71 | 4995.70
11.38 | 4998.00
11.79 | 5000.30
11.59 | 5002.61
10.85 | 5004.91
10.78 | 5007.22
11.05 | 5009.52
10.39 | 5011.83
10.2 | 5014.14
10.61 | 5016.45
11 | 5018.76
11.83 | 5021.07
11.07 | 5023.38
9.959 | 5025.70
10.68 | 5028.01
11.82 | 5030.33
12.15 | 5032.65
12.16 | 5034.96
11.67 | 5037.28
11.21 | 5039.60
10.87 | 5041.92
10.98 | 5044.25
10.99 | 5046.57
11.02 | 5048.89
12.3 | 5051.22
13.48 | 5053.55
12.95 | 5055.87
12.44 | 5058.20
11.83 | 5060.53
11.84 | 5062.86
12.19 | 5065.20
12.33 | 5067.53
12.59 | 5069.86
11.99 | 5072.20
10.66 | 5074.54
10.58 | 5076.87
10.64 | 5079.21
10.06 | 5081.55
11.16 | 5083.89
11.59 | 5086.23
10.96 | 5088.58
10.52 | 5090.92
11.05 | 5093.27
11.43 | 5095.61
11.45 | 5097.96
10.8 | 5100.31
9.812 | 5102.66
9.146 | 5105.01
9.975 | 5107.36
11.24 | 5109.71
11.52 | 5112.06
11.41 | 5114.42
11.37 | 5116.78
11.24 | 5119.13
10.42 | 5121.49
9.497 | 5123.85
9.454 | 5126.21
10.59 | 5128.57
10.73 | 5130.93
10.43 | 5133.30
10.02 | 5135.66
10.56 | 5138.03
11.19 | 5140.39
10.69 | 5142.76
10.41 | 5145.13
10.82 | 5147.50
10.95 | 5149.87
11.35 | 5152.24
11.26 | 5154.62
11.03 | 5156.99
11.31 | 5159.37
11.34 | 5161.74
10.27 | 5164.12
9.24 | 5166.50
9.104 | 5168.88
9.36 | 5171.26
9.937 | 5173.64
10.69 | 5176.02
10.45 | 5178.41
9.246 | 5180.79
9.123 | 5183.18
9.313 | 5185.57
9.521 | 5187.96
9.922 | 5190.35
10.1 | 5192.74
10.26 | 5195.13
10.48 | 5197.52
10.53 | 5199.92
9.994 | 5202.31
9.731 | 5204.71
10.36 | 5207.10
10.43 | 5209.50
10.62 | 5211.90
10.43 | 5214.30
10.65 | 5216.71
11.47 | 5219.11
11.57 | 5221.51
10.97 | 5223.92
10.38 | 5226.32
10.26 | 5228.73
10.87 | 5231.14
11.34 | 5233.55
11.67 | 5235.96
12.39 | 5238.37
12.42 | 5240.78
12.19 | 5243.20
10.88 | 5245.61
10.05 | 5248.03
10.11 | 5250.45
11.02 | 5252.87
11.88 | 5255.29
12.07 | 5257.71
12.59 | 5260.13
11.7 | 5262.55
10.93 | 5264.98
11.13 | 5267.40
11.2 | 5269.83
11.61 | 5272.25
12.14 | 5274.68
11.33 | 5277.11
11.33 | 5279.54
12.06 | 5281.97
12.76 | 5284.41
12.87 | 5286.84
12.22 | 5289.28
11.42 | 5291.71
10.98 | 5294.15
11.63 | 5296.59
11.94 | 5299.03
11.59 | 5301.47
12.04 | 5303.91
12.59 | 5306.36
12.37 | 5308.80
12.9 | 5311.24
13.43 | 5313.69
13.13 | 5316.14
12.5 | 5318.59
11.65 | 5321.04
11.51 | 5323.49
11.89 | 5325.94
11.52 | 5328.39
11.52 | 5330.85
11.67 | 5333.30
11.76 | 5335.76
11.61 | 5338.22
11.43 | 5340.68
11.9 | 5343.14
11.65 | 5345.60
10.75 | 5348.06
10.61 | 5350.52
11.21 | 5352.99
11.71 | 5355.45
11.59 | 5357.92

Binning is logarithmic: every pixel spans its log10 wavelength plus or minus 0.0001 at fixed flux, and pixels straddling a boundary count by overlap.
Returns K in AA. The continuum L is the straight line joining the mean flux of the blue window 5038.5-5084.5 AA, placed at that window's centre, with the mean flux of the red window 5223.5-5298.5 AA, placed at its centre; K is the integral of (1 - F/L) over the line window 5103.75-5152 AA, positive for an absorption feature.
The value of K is 4.1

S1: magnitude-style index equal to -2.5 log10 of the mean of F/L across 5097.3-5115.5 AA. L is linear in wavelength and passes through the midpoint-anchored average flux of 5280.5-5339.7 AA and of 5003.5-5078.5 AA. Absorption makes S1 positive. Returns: 0.09 mag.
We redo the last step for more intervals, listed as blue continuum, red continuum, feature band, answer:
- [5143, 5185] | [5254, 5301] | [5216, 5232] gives 0.02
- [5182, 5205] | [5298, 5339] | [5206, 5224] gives -0.05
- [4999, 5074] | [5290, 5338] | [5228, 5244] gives 0.02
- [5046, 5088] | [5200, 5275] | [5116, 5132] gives 0.10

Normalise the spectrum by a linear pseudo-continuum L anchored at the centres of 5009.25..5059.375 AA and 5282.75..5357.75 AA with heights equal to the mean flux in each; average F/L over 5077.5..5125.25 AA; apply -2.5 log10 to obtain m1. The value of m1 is 0.07 mag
